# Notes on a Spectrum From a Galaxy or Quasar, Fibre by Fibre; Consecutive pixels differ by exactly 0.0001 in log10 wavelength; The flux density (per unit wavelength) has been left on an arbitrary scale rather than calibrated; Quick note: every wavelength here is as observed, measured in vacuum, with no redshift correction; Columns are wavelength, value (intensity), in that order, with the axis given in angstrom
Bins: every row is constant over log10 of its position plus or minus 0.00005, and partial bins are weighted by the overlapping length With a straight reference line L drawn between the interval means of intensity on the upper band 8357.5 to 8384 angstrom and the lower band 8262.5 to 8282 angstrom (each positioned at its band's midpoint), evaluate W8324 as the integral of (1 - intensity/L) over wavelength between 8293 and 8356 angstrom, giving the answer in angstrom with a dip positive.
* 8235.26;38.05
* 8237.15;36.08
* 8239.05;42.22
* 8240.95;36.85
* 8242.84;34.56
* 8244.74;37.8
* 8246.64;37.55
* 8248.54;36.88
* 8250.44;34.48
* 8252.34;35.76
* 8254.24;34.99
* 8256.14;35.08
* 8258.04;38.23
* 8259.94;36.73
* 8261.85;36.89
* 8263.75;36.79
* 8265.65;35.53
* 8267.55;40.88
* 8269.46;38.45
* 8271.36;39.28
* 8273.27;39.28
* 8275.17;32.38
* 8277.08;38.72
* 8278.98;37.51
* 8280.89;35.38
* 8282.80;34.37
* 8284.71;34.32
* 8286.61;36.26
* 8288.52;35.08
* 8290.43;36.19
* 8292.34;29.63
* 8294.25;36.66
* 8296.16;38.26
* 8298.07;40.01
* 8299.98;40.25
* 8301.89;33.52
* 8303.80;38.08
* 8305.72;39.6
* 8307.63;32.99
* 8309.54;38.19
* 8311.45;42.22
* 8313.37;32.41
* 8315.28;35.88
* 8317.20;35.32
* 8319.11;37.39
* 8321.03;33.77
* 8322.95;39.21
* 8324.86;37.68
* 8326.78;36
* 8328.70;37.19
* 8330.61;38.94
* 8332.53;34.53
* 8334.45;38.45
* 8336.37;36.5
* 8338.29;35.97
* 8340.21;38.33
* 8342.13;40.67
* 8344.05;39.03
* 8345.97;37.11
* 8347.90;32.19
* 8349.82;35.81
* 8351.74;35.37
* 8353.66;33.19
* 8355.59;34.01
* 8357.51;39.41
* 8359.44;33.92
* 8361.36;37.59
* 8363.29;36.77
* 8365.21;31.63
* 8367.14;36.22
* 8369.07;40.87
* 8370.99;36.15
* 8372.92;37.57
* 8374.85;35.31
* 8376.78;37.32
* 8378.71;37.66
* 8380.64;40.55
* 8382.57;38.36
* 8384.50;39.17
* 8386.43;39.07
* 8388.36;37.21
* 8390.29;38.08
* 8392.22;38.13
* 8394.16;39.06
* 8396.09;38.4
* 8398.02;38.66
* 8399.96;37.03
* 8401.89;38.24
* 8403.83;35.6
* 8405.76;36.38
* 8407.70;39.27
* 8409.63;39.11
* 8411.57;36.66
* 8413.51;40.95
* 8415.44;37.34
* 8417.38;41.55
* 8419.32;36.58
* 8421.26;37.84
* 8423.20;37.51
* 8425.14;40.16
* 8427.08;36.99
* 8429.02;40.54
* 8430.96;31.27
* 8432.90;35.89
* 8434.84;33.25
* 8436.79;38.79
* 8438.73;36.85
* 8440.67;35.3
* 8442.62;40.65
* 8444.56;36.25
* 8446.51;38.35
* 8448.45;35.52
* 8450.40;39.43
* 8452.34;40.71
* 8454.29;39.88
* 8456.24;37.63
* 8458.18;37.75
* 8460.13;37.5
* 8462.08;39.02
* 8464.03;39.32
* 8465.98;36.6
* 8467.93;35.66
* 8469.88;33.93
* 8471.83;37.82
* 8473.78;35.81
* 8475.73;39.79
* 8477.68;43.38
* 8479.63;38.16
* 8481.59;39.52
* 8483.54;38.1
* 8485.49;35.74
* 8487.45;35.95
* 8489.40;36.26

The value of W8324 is 0.7 angstrom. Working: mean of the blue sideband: 37.4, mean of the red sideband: 37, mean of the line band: 36.8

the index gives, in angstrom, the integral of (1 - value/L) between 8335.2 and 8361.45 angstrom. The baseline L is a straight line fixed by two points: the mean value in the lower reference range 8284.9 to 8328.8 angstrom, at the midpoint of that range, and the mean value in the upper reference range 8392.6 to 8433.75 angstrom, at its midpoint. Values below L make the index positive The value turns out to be 0.5 angstrom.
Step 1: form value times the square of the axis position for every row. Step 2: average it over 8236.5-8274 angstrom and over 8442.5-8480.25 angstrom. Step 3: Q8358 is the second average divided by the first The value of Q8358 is 1.1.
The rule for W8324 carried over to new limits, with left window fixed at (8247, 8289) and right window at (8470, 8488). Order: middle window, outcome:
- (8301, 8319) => 0.16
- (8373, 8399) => -0.55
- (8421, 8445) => 0.47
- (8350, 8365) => 0.67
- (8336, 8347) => -0.26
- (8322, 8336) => -0.15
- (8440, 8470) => 0.06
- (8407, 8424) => -0.41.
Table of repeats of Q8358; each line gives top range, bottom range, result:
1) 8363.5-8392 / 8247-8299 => 1.06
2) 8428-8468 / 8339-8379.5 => 1.05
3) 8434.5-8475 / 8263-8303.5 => 1.07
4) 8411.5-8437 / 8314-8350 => 1.04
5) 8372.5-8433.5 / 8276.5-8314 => 1.07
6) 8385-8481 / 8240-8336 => 1.07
